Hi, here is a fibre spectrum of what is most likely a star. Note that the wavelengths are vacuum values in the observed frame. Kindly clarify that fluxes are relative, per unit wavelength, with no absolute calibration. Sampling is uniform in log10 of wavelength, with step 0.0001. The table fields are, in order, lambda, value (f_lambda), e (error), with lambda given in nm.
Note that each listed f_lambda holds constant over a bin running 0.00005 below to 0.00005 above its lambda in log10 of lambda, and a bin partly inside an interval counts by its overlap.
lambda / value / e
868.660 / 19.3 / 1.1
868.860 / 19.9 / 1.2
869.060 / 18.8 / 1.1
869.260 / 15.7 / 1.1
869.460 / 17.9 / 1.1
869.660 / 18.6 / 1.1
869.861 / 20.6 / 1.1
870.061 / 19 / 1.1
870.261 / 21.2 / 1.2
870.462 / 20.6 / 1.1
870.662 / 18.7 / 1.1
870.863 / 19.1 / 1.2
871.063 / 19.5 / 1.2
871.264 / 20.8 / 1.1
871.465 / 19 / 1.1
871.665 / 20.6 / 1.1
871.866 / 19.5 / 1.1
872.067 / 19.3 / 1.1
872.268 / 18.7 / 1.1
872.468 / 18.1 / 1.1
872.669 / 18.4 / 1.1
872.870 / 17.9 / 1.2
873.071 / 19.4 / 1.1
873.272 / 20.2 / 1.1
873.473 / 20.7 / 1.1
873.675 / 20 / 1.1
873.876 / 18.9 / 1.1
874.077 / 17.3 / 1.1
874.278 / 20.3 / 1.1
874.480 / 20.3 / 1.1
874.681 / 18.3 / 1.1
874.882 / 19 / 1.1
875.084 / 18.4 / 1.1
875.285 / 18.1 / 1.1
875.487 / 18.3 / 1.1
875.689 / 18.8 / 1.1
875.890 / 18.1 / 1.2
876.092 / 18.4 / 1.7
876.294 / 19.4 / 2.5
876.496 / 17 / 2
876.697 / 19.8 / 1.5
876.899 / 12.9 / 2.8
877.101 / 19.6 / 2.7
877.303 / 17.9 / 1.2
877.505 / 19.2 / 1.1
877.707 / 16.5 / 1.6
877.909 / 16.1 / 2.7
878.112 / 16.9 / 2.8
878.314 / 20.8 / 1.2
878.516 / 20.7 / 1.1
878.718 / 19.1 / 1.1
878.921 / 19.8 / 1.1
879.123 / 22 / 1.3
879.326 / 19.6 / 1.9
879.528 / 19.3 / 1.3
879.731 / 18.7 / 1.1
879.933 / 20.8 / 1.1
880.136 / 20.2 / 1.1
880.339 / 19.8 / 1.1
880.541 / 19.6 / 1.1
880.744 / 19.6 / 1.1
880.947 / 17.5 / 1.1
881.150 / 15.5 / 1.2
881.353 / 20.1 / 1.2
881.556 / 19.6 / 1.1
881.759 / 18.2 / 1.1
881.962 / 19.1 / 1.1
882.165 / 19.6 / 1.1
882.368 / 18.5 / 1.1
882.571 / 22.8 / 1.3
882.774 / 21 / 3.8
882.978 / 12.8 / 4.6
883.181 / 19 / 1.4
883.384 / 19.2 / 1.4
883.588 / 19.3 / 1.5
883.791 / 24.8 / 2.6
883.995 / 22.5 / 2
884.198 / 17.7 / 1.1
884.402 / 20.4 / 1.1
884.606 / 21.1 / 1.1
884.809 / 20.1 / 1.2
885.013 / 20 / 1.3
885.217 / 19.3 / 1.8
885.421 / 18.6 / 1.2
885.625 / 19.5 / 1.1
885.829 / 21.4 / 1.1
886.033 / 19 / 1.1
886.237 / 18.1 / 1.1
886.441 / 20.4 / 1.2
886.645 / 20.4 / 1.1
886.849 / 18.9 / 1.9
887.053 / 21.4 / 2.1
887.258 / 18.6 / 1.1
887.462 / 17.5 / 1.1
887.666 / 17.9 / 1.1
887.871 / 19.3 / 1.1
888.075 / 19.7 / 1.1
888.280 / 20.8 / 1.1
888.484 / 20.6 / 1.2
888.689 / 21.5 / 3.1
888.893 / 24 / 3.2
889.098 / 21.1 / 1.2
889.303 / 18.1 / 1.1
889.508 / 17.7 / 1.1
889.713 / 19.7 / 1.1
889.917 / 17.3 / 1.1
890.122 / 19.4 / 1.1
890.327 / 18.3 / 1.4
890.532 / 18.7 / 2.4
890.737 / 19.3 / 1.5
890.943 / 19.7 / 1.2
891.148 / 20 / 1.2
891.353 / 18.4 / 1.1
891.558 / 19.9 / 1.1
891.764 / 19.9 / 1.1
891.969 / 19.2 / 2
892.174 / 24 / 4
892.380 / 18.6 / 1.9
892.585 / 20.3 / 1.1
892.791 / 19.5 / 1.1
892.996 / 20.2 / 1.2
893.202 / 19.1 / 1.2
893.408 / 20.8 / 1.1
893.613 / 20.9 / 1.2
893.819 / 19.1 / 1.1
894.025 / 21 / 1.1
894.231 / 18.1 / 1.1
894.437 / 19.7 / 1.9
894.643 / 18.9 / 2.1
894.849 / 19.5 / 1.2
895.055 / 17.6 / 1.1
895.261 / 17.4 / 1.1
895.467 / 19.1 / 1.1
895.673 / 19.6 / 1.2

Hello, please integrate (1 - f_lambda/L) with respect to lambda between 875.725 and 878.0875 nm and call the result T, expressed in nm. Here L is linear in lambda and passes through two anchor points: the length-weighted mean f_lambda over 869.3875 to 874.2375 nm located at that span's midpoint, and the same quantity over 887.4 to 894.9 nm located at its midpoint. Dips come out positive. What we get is 0.21 nm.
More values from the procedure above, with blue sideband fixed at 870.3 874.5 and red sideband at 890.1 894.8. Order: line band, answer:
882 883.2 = 0.037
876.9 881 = 0.094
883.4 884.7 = -0.085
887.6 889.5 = -0.059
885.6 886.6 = -0.007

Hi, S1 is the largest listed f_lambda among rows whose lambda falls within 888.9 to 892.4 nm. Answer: 24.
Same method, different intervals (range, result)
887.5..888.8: 21.5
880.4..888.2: 24.8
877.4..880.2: 22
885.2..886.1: 21.4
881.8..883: 22.8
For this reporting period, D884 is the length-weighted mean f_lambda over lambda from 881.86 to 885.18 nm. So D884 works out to 19.9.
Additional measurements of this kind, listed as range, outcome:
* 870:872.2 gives 19.7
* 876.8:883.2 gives 18.8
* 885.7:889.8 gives 19.8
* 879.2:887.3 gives 19.6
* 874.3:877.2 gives 18.4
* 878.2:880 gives 20.1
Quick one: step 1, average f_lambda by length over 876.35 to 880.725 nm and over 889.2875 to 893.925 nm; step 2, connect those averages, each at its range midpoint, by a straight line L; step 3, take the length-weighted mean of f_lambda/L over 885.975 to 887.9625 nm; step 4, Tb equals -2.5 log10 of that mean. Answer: 0.01 mag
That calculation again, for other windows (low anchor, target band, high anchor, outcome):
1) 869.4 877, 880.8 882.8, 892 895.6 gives 0.007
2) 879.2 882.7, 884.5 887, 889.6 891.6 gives -0.032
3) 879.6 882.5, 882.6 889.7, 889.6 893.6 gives -0.024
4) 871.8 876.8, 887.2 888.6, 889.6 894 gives 0.014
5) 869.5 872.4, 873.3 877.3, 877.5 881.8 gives 0.041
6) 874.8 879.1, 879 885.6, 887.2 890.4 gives -0.039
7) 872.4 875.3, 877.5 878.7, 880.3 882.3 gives 0.033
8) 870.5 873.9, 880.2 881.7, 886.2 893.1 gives 0.039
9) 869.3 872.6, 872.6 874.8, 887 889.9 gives 0.010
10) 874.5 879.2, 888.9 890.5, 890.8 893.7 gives 0.037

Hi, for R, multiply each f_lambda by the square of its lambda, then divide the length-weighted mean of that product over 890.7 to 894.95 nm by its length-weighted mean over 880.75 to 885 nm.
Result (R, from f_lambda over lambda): 1.04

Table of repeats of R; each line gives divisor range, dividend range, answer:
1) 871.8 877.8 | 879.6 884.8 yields 1.07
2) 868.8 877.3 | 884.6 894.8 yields 1.08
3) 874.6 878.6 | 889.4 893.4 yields 1.11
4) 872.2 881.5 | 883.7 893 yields 1.08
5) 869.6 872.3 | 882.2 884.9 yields 1.04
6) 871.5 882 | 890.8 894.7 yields 1.09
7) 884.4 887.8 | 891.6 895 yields 1.03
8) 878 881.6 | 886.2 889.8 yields 1.04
